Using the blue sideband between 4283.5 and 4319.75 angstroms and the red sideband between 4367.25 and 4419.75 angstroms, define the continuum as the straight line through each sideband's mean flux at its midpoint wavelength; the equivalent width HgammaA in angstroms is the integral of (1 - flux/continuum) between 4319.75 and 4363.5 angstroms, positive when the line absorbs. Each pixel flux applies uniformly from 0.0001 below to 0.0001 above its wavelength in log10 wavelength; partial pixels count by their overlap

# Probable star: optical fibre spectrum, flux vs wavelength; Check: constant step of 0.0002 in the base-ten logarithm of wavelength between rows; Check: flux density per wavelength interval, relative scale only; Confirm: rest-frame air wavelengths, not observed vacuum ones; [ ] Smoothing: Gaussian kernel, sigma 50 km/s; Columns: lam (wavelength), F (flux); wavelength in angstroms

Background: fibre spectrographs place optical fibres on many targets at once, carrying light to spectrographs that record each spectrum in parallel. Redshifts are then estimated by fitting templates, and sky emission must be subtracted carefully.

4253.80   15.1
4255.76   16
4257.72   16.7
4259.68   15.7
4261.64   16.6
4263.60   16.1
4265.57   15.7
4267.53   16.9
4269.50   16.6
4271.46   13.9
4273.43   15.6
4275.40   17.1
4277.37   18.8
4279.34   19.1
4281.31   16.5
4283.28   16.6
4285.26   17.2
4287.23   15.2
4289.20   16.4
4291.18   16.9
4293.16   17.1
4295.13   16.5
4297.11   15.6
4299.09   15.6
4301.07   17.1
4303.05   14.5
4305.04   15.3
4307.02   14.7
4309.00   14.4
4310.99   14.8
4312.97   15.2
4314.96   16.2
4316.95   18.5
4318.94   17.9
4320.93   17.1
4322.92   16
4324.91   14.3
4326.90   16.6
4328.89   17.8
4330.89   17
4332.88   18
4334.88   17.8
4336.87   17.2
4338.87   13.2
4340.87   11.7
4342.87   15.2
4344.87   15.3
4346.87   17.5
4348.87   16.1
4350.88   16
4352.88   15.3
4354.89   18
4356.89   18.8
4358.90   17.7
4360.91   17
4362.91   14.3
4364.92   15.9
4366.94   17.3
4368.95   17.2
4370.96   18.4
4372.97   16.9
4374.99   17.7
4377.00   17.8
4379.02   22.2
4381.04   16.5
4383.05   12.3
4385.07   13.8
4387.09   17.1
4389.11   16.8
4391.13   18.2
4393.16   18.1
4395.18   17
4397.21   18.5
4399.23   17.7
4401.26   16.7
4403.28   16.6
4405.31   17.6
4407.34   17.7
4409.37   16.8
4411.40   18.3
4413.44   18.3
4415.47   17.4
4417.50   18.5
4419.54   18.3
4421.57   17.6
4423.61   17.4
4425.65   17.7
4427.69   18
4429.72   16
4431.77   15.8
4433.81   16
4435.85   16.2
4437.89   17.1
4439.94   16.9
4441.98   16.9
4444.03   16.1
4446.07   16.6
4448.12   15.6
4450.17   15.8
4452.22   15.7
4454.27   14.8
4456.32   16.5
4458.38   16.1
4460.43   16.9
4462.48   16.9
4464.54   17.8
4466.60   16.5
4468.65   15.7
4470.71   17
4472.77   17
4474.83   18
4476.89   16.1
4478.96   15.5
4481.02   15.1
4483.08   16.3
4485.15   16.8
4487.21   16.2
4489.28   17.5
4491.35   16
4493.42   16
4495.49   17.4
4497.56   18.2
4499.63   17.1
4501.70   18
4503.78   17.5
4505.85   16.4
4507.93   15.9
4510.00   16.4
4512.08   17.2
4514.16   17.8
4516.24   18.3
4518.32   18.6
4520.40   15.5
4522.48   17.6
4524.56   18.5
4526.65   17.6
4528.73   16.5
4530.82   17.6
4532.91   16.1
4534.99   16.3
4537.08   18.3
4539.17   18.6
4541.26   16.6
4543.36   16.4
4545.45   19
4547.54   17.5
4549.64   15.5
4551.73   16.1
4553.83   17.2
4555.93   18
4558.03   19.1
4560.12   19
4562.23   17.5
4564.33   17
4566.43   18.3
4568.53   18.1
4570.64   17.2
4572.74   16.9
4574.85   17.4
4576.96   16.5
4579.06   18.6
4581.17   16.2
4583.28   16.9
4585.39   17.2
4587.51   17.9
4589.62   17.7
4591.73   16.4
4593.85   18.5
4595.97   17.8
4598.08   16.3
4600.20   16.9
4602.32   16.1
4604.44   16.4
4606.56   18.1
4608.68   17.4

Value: 0.9 angstroms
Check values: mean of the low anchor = 16.1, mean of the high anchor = 17.4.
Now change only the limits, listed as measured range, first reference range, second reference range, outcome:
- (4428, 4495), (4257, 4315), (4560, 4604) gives 1.8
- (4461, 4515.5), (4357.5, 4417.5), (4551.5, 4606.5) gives 1.6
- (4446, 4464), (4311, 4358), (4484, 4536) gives 0.8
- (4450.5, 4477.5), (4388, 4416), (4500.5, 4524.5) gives 1.3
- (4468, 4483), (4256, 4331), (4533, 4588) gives 0.6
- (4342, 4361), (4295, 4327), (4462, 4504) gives -0.7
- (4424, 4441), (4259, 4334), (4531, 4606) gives 0.1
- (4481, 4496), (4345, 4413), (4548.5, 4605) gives 0.6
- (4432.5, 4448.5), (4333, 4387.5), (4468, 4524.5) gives 0.3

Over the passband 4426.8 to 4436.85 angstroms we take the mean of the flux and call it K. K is 16.4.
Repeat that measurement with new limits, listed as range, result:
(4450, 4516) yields 16.7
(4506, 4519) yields 17.3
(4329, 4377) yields 16.6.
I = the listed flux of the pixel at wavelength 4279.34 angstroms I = 19.1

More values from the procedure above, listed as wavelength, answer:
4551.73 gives 16.1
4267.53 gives 16.9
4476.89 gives 16.1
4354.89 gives 18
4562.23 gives 17.5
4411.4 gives 18.3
